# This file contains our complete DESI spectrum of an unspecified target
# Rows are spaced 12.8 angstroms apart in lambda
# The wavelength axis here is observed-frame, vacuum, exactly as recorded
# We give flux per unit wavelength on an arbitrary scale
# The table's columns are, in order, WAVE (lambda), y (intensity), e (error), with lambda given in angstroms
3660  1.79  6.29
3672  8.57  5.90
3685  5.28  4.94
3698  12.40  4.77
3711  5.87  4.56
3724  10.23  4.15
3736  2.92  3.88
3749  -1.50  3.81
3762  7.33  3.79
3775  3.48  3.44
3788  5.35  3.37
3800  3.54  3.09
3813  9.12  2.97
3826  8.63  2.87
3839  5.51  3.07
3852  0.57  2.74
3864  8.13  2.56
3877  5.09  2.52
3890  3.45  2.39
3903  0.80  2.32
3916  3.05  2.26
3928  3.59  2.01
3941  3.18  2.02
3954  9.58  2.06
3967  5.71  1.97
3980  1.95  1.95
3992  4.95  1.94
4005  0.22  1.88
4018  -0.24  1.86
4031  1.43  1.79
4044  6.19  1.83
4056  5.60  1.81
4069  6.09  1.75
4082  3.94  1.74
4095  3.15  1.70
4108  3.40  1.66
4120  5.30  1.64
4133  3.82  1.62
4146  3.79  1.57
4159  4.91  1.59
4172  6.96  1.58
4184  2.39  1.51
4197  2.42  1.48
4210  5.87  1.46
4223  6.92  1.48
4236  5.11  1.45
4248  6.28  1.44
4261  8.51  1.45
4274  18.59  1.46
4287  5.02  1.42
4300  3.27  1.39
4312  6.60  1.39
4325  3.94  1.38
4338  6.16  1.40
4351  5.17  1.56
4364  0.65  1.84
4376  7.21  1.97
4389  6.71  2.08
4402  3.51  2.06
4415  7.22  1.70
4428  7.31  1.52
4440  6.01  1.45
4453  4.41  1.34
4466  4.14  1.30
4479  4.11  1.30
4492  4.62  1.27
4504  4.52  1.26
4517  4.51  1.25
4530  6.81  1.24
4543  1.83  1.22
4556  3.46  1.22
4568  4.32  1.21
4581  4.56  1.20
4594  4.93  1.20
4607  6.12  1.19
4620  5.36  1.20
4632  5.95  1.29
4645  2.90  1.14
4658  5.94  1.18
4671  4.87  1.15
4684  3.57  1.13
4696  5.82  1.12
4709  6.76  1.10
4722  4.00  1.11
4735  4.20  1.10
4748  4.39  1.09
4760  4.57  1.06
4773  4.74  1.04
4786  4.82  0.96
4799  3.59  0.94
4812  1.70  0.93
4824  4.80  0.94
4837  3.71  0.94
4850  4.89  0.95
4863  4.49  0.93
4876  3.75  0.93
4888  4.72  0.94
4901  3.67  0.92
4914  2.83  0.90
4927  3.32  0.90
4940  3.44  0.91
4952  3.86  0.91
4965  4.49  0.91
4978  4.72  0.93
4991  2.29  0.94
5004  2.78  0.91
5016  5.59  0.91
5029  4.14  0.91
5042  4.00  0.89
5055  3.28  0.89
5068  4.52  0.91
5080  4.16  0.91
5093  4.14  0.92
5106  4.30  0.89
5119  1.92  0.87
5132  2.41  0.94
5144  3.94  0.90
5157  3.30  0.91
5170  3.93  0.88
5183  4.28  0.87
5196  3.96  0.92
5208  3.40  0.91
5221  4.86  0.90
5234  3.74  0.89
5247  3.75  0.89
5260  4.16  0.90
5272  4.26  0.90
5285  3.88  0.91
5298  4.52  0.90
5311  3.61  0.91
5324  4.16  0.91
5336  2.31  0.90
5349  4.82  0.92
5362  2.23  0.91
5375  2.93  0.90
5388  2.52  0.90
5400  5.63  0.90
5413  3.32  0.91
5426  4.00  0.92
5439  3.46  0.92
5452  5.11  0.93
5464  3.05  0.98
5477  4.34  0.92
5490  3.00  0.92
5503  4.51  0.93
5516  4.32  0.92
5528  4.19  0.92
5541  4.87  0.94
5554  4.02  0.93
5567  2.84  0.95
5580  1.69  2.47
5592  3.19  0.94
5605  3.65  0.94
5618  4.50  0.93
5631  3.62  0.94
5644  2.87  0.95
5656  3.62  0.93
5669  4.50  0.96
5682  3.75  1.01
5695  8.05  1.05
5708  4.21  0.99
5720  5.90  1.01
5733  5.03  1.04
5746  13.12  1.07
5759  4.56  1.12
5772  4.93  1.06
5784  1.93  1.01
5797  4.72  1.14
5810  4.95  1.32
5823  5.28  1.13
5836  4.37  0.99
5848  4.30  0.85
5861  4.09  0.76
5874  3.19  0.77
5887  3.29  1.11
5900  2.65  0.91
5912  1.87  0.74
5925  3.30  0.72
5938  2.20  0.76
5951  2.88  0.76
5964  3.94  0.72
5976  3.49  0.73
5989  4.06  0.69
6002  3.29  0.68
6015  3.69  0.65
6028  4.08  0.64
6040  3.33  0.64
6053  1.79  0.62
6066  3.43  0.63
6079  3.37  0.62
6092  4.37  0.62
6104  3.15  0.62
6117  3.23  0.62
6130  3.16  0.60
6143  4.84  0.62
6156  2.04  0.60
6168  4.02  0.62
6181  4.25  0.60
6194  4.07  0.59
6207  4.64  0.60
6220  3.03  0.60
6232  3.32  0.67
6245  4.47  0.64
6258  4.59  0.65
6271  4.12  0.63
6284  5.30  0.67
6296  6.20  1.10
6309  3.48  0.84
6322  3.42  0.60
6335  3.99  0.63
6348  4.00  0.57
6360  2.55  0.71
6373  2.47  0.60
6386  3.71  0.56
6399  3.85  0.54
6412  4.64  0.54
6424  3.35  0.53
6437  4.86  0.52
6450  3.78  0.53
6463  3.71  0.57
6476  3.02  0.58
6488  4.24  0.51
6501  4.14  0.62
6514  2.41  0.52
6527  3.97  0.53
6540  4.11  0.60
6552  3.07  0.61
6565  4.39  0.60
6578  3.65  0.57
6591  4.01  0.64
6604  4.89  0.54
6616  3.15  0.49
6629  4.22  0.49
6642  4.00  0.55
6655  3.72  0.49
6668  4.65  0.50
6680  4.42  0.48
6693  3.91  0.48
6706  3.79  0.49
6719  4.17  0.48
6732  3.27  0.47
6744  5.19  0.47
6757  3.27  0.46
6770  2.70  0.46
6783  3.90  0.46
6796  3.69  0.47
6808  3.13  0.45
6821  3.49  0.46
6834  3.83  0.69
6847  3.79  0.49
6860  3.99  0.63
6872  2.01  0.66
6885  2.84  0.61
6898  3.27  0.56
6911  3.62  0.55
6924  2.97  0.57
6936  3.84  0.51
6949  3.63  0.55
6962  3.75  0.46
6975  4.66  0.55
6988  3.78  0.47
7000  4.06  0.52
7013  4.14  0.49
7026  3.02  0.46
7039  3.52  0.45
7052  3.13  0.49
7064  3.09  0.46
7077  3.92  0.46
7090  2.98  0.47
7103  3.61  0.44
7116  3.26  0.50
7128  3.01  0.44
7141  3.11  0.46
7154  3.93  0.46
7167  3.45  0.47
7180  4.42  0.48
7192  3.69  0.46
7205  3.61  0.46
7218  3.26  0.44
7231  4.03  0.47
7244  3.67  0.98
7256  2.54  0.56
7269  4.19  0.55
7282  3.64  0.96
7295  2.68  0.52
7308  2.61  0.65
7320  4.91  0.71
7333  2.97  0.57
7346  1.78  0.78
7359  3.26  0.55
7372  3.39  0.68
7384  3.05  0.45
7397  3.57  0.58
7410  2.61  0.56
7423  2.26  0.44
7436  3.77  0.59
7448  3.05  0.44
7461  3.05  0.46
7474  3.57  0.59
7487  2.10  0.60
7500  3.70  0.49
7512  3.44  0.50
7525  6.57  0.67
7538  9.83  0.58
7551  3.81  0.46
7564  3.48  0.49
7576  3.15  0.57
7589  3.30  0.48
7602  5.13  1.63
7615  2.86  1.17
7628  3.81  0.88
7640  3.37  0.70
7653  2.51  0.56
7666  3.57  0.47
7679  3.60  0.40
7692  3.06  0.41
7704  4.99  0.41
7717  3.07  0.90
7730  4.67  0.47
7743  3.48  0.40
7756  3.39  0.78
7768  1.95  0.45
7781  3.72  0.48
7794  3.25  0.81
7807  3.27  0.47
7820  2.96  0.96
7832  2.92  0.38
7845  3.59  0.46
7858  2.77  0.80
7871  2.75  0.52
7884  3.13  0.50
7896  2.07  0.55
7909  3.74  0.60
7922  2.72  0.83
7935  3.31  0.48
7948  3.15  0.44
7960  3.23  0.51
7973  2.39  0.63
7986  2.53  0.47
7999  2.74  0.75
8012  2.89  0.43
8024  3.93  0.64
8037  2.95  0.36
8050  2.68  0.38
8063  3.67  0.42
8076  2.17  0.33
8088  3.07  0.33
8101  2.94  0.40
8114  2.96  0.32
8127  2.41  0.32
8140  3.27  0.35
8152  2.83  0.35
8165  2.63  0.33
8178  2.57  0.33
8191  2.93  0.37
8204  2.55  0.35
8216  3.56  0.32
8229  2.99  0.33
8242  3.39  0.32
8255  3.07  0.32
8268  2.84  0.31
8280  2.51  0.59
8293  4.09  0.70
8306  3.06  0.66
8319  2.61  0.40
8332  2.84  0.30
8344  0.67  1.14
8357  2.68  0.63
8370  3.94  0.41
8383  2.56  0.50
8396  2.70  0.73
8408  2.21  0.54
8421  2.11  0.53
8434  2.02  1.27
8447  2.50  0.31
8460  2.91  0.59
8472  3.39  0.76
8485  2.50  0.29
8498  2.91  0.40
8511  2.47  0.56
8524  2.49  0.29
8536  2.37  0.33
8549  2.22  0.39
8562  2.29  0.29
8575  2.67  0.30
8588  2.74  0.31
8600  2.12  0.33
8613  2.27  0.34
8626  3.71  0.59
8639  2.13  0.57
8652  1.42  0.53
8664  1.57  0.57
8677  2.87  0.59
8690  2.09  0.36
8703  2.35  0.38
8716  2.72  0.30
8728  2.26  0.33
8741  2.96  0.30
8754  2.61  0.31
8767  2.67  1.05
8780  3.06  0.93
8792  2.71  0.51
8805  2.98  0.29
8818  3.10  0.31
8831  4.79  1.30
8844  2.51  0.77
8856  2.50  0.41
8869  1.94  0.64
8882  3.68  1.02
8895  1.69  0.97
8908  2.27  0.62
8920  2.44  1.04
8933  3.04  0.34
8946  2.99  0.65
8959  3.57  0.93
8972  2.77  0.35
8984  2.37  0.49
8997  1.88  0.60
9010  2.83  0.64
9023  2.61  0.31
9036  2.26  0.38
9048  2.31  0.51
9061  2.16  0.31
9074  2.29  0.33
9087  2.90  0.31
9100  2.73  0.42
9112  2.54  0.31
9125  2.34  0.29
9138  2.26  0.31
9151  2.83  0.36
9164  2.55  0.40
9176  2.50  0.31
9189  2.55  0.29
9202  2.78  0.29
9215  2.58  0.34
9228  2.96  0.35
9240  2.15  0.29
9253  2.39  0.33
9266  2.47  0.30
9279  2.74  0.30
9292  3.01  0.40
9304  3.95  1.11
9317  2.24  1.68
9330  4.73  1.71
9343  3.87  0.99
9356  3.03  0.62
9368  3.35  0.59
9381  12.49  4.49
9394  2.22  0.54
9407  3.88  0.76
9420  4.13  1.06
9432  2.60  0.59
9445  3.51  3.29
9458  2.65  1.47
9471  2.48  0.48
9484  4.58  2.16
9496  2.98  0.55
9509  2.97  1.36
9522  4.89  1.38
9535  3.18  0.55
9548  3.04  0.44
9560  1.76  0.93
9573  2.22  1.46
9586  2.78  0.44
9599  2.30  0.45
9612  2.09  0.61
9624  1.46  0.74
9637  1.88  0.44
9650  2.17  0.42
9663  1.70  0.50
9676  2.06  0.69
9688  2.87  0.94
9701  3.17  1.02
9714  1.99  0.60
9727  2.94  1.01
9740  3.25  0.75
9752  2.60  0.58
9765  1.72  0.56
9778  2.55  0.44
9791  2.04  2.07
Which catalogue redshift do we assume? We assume 0.15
